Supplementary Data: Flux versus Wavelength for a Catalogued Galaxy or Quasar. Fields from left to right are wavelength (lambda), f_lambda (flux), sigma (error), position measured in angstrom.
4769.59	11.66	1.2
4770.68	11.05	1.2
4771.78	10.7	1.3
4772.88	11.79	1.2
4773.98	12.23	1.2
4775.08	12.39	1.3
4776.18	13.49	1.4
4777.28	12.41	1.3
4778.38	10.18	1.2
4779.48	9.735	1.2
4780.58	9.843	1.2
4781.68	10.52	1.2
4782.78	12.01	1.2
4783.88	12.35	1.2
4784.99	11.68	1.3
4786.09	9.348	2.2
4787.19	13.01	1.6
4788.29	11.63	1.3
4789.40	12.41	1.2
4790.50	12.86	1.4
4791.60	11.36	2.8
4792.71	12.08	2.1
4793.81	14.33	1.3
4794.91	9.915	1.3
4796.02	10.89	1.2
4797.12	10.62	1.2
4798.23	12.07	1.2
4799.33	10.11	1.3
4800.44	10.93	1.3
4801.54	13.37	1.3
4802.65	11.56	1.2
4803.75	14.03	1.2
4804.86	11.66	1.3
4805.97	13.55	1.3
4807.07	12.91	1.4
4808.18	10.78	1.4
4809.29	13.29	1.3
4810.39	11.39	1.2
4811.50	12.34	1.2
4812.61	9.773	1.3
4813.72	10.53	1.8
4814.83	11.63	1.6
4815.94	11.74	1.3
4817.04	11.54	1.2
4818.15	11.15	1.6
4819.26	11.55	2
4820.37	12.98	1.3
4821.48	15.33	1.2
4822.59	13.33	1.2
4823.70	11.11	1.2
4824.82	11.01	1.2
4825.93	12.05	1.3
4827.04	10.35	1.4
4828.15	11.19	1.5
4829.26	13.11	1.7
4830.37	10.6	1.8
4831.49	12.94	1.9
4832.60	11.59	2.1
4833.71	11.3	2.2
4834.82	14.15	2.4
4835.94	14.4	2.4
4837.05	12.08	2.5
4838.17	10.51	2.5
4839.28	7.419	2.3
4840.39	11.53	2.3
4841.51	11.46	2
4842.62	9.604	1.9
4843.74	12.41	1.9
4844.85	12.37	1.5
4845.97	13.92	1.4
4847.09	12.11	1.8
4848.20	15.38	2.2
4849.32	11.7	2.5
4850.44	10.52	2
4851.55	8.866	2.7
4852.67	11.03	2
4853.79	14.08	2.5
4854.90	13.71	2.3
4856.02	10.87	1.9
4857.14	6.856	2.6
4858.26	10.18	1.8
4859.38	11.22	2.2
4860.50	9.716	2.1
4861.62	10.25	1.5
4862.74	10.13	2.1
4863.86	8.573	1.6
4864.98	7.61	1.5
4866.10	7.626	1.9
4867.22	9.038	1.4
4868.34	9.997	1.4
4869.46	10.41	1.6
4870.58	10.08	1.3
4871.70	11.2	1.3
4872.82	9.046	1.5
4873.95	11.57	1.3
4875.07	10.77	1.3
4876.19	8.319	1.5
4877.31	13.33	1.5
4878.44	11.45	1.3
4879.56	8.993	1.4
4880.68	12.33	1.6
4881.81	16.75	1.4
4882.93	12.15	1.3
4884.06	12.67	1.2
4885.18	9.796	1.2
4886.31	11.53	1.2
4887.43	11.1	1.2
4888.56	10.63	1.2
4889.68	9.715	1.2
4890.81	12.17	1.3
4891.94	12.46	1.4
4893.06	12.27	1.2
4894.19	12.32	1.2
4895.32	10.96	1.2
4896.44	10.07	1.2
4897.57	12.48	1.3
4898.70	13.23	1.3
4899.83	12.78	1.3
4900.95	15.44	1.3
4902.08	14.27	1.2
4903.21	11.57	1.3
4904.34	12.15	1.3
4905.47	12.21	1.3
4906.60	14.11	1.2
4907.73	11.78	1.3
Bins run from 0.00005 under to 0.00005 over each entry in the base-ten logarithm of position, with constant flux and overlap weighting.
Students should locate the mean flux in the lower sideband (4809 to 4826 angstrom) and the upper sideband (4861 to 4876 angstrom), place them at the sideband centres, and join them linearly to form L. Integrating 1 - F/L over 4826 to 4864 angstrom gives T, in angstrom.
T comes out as -2.5 angstrom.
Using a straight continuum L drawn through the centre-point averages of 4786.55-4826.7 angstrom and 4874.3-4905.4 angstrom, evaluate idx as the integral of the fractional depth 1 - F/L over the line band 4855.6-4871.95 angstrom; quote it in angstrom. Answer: 3.3 angstrom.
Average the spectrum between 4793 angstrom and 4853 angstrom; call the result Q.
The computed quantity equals 11.8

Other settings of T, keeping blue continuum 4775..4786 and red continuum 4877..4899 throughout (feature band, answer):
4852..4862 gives 0.7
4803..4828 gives -1.1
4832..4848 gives -0.4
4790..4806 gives -0.7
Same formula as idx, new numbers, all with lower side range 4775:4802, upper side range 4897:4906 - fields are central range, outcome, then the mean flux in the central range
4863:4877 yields 3.3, 9.61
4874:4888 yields 1.3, 11.6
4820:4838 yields -0.3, 12.3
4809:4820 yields 0.4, 11.5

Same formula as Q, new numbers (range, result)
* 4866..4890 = 10.9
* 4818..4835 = 12.1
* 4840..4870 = 10.8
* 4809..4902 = 11.4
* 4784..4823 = 11.9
